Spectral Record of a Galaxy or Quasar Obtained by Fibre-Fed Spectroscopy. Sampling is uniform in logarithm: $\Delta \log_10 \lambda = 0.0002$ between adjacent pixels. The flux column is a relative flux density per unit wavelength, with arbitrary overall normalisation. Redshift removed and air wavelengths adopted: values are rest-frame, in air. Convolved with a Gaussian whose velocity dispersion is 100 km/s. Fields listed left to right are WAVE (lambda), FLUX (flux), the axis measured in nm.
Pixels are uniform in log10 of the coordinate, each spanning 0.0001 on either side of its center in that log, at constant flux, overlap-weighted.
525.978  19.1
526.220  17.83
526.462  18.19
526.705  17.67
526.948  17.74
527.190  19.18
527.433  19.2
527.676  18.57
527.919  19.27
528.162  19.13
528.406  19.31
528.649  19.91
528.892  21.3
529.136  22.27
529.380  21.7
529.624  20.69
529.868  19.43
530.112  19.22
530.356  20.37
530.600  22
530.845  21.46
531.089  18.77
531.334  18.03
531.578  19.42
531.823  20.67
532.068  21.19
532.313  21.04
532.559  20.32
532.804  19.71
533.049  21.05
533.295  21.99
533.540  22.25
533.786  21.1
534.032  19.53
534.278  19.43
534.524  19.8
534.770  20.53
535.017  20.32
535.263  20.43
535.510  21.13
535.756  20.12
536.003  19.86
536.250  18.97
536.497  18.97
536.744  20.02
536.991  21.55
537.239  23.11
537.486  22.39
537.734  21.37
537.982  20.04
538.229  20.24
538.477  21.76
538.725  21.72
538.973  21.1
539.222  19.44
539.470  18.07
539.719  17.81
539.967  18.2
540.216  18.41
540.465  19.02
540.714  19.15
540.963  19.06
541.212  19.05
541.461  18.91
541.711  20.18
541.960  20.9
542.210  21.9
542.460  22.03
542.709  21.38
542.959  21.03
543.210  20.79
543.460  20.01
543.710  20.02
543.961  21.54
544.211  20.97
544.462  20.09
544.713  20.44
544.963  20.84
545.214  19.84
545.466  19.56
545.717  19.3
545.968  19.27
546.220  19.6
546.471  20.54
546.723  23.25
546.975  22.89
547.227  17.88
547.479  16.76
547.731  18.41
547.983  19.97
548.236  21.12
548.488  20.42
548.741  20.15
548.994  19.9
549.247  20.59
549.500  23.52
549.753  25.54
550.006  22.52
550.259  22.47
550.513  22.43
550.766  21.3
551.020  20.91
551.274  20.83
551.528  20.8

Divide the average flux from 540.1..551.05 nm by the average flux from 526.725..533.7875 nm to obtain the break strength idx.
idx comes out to 1.0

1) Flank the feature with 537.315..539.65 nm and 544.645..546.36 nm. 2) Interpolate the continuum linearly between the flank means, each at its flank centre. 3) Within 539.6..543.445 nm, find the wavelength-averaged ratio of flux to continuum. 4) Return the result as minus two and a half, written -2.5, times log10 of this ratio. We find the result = 0.02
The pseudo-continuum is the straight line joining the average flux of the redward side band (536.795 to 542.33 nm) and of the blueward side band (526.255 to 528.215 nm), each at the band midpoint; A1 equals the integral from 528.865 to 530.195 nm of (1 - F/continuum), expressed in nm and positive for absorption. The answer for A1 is -0.13 nm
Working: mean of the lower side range 18.6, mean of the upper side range 20.1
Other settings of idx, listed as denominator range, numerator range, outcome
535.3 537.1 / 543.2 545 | 1.02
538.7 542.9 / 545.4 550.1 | 1.04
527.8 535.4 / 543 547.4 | 1.00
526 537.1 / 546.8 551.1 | 1.05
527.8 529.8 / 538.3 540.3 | 0.96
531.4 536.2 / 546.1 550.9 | 1.03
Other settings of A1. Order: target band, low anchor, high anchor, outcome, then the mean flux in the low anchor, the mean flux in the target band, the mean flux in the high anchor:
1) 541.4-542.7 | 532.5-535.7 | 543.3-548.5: -0.04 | 20.6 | 20.9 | 20.1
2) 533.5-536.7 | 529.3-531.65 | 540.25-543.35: 0.00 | 20.1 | 20.1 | 20.2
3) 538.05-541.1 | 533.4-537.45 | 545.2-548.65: 0.12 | 20.5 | 19.5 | 19.9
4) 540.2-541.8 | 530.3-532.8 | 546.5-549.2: 0.08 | 20.3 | 19.1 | 20.1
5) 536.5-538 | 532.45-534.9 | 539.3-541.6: -0.13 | 20.6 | 21.3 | 18.7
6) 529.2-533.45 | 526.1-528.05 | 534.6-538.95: -0.22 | 18.5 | 20.5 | 20.7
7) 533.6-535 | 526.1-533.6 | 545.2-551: 0.00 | 19.9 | 20.2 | 20.8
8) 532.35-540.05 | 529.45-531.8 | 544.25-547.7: -0.16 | 20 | 20.4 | 20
